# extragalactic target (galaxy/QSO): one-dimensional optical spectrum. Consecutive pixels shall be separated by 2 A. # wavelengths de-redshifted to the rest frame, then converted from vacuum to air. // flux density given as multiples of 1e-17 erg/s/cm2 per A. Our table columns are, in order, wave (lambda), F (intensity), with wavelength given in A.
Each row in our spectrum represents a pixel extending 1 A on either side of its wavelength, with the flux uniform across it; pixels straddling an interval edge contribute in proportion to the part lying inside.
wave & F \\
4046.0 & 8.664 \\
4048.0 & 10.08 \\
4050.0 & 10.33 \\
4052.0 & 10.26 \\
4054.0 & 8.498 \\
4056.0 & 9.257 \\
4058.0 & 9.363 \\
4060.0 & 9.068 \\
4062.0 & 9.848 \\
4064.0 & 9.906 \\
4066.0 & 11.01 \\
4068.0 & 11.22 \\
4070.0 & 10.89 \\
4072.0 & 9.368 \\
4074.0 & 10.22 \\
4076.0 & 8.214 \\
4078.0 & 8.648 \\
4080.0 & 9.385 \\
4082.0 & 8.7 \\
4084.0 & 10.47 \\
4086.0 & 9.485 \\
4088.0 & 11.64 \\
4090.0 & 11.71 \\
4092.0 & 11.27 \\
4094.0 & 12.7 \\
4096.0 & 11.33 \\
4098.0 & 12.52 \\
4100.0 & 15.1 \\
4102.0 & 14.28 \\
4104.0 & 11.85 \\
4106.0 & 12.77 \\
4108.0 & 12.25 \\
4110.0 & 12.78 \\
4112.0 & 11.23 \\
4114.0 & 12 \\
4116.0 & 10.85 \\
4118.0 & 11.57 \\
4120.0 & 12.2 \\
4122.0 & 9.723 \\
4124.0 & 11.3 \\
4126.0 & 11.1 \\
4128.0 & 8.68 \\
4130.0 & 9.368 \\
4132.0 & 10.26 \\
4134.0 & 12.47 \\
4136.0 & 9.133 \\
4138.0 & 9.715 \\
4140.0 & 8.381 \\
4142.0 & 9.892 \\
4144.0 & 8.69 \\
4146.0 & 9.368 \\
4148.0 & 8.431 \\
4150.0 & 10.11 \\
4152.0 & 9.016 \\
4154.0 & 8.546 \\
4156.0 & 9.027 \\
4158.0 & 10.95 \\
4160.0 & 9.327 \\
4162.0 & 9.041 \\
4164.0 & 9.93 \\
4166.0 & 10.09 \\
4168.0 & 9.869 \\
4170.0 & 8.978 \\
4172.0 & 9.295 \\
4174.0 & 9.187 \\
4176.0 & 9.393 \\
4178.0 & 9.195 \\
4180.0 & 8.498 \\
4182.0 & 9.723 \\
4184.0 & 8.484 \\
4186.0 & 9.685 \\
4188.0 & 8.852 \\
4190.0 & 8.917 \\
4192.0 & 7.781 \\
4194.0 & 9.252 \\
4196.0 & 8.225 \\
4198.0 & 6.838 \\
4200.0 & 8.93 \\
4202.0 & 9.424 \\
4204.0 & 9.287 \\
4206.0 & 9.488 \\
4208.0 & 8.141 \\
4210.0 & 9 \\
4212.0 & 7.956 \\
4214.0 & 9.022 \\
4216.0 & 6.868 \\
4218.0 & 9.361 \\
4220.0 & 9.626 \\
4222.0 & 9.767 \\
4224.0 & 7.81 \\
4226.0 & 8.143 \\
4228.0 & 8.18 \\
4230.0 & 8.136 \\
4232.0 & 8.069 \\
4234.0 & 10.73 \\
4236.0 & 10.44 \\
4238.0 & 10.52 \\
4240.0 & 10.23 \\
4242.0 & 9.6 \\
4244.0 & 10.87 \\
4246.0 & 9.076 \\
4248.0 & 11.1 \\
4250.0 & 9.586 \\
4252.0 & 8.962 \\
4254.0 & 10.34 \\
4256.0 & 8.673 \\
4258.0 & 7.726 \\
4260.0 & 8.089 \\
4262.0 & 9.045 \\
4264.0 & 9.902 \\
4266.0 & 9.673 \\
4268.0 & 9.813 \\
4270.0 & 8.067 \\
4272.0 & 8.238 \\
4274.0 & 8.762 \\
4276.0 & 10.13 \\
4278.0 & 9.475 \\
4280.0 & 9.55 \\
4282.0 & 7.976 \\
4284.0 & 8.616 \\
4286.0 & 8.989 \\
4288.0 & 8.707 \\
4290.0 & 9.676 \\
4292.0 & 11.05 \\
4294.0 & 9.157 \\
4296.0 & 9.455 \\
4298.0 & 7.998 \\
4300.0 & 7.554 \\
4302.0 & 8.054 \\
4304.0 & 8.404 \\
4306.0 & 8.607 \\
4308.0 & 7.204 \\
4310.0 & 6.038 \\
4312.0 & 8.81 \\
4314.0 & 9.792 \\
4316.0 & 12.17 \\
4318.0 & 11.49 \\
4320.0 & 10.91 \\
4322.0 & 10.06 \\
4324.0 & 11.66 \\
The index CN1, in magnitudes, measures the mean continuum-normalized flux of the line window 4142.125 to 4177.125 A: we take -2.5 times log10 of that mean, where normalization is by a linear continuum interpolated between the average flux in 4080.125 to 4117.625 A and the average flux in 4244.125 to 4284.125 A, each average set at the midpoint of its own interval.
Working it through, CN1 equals 0.15 mag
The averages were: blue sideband 11.8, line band 9.38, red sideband 9.19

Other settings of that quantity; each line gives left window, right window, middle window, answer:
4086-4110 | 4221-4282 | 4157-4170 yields 0.13 mag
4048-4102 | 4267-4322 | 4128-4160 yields 0.06 mag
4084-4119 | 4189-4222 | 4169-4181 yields 0.07 mag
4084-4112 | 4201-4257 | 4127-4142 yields 0.17 mag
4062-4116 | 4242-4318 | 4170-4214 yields 0.14 mag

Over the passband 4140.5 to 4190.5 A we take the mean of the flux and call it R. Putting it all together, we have 9.29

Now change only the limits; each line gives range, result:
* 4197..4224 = 8.71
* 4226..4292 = 9.29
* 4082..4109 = 12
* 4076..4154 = 10.7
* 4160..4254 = 9.14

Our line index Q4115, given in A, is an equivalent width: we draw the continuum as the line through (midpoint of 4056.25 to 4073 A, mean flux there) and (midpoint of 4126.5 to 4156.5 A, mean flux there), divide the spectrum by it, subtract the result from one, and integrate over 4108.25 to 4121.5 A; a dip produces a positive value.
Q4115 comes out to -2.8 A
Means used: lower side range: 10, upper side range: 9.44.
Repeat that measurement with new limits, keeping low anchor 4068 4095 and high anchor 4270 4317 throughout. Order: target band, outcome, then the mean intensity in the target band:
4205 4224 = 1.3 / 8.75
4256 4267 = 0.3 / 8.87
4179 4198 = 1.7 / 8.72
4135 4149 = 1.1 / 9.09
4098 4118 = -4.8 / 12.5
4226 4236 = 0.4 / 8.88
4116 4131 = -0.9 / 10.6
